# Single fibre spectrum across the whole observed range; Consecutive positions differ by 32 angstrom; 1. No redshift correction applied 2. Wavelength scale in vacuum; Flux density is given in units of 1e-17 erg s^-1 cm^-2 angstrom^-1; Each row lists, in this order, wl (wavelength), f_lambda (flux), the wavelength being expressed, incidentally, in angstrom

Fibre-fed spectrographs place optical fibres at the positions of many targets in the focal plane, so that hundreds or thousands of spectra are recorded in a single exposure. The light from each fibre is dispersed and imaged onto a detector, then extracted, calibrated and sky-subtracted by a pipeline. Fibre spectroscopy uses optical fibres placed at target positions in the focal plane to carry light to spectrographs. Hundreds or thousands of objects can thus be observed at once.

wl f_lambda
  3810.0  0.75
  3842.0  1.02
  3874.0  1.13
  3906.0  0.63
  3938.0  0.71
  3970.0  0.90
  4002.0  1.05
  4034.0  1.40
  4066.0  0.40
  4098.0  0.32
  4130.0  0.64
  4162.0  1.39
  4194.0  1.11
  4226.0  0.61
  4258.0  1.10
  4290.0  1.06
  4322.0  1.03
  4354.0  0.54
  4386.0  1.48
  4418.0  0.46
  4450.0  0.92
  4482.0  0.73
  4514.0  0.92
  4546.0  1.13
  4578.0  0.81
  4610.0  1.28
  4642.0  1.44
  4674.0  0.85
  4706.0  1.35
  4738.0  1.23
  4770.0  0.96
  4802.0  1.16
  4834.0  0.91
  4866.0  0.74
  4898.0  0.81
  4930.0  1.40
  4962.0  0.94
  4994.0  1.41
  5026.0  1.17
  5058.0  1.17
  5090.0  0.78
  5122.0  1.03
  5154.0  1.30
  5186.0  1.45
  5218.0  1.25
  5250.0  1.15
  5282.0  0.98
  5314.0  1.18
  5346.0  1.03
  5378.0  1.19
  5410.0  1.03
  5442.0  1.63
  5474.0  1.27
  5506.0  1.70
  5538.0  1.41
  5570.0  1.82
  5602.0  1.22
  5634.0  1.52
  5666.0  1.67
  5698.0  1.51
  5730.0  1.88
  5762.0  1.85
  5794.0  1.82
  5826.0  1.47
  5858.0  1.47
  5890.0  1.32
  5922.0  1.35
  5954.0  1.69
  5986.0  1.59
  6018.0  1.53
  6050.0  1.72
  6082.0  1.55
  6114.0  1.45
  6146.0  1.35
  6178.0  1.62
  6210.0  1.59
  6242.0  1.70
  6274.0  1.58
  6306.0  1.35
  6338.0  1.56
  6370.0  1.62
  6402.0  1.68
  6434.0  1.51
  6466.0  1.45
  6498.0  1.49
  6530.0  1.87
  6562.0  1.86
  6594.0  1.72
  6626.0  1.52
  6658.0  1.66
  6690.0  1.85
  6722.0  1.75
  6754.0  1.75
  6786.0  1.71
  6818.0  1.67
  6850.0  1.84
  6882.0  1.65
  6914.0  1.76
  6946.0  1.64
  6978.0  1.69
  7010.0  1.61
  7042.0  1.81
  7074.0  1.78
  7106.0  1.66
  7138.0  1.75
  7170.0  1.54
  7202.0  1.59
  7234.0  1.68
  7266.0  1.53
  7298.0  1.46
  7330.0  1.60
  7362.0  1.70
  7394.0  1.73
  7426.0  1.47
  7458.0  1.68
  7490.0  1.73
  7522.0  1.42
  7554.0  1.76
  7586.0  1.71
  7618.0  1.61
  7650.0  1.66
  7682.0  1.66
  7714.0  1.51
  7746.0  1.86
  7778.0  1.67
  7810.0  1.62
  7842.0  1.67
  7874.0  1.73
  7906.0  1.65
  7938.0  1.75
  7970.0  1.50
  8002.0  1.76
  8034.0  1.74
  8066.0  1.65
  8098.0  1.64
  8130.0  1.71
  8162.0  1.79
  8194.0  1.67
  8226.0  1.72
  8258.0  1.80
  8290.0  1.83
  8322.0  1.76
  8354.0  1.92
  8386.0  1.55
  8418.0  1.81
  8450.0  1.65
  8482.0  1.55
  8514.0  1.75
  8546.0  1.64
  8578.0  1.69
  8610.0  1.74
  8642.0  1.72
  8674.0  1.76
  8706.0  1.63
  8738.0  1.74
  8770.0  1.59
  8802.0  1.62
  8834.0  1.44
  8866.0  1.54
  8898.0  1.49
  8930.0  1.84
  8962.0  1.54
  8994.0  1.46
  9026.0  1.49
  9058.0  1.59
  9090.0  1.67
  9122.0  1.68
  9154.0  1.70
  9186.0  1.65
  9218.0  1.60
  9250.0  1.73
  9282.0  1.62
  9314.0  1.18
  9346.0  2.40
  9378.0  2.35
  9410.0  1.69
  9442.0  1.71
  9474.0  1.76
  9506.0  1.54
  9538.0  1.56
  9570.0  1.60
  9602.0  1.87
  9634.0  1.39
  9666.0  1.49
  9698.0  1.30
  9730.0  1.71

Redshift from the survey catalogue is 0.426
